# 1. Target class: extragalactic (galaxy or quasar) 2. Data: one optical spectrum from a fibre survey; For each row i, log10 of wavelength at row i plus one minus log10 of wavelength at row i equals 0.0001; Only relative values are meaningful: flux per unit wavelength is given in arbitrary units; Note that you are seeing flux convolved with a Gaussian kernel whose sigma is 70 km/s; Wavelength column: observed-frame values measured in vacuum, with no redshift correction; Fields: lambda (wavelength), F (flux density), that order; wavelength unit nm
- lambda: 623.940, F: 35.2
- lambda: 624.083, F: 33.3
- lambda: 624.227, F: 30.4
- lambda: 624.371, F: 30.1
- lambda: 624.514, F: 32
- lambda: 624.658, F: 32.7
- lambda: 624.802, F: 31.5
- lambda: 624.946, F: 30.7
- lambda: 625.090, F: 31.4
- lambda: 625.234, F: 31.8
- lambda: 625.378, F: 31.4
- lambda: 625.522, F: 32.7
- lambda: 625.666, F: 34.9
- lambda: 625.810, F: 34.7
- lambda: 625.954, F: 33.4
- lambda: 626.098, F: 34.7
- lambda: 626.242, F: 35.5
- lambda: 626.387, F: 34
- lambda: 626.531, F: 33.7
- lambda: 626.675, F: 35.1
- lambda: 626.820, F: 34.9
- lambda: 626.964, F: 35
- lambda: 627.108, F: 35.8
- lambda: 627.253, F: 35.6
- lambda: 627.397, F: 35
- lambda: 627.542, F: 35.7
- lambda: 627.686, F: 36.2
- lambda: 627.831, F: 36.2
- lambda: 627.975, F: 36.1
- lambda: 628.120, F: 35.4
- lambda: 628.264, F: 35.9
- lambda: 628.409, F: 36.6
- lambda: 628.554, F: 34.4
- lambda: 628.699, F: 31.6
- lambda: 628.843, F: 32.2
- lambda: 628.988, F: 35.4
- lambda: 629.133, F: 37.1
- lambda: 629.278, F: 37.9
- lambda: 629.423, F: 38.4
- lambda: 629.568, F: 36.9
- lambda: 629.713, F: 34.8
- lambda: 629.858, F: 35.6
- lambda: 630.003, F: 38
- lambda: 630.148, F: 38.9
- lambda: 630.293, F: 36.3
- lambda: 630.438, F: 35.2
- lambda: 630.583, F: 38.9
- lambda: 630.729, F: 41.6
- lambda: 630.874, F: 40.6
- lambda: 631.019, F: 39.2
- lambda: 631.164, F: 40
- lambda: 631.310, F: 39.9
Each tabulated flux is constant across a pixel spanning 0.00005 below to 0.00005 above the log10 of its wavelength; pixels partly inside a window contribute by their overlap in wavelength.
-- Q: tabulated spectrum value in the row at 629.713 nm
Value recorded 34.8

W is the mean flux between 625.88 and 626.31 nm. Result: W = 34.6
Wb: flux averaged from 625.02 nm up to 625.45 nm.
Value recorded 31.5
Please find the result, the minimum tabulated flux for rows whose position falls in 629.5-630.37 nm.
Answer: 34.8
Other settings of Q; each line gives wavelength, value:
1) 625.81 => 34.7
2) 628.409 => 36.6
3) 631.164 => 40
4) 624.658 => 32.7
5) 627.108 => 35.8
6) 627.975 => 36.1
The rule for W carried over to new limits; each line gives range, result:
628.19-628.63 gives 35.6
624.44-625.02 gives 31.7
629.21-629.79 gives 37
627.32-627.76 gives 35.6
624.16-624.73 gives 31.3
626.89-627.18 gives 35.5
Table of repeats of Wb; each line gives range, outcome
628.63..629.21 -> 34.1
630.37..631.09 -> 39.1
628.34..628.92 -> 33.7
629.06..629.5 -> 37.8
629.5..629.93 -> 35.8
